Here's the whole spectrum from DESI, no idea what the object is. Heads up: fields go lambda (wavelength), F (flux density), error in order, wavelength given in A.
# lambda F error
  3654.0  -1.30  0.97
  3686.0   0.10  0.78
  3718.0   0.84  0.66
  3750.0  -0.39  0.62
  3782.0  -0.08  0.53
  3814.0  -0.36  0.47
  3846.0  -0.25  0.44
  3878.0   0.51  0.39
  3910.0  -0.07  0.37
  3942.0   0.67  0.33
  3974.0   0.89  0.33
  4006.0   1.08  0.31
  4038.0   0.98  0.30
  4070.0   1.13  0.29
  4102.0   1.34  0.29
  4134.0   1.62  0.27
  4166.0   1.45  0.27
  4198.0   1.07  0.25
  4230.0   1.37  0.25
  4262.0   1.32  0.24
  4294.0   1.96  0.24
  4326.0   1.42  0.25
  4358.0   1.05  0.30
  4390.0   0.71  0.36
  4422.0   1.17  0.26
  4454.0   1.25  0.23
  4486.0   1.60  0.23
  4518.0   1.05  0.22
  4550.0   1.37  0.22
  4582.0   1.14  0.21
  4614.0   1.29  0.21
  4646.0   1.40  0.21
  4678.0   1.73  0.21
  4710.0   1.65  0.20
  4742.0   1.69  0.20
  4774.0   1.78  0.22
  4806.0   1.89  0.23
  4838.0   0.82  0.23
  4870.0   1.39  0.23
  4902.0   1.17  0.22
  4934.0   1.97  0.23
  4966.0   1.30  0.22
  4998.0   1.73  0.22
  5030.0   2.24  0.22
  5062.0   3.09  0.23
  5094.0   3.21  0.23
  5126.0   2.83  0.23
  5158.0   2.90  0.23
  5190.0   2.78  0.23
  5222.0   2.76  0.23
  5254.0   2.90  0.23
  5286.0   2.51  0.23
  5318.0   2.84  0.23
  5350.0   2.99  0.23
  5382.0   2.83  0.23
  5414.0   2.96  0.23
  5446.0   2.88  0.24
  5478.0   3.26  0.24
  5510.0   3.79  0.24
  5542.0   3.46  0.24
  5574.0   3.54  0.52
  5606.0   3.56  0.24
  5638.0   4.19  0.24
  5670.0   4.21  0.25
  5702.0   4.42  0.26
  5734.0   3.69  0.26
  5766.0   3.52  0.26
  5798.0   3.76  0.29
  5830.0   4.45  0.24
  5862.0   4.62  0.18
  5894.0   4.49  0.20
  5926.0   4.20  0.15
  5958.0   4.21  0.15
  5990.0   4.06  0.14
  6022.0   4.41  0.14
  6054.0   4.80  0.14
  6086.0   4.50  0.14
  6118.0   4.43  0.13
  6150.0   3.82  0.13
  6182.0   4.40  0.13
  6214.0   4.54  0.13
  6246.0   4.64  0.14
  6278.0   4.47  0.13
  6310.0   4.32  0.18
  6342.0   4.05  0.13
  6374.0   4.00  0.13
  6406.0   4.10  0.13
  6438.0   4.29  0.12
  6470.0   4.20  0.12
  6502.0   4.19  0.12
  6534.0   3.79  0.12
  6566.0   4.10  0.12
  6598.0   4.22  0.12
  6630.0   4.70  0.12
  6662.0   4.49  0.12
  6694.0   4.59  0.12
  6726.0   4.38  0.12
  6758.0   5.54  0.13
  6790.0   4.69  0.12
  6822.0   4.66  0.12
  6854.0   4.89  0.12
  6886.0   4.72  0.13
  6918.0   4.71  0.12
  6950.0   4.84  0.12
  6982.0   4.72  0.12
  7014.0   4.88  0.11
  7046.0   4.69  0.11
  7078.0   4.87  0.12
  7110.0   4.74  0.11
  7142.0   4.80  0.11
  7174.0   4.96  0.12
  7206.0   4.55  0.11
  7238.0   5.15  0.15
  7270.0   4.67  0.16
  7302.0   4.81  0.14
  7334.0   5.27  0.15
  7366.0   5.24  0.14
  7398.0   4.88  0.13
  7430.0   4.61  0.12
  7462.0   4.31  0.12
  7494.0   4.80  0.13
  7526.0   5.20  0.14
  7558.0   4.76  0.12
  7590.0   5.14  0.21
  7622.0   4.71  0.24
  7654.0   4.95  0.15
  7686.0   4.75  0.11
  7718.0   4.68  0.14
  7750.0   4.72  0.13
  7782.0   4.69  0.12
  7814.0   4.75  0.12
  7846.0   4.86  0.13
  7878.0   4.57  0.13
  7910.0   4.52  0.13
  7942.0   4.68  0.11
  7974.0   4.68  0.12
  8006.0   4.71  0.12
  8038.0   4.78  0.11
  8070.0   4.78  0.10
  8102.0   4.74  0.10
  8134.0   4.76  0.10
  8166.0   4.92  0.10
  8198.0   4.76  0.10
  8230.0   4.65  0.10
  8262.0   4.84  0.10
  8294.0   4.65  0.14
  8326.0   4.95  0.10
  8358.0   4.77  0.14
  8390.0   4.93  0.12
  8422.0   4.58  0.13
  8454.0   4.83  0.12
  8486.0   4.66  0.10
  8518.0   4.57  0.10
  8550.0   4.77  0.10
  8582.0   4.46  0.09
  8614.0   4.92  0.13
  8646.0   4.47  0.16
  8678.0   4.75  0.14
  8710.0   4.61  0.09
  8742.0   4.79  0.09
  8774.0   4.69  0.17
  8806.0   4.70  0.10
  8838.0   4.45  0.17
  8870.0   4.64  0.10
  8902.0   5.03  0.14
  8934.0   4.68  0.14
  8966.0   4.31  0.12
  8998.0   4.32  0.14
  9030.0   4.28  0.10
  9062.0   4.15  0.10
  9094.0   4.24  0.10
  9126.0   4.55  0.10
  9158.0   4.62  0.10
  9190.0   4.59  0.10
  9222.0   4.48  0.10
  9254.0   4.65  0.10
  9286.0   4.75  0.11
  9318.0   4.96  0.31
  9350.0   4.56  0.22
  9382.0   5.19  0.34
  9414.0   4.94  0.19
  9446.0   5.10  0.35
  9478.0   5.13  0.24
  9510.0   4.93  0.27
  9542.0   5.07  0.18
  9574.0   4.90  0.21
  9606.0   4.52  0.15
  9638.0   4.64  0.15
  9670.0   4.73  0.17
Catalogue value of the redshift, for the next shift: 0.263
